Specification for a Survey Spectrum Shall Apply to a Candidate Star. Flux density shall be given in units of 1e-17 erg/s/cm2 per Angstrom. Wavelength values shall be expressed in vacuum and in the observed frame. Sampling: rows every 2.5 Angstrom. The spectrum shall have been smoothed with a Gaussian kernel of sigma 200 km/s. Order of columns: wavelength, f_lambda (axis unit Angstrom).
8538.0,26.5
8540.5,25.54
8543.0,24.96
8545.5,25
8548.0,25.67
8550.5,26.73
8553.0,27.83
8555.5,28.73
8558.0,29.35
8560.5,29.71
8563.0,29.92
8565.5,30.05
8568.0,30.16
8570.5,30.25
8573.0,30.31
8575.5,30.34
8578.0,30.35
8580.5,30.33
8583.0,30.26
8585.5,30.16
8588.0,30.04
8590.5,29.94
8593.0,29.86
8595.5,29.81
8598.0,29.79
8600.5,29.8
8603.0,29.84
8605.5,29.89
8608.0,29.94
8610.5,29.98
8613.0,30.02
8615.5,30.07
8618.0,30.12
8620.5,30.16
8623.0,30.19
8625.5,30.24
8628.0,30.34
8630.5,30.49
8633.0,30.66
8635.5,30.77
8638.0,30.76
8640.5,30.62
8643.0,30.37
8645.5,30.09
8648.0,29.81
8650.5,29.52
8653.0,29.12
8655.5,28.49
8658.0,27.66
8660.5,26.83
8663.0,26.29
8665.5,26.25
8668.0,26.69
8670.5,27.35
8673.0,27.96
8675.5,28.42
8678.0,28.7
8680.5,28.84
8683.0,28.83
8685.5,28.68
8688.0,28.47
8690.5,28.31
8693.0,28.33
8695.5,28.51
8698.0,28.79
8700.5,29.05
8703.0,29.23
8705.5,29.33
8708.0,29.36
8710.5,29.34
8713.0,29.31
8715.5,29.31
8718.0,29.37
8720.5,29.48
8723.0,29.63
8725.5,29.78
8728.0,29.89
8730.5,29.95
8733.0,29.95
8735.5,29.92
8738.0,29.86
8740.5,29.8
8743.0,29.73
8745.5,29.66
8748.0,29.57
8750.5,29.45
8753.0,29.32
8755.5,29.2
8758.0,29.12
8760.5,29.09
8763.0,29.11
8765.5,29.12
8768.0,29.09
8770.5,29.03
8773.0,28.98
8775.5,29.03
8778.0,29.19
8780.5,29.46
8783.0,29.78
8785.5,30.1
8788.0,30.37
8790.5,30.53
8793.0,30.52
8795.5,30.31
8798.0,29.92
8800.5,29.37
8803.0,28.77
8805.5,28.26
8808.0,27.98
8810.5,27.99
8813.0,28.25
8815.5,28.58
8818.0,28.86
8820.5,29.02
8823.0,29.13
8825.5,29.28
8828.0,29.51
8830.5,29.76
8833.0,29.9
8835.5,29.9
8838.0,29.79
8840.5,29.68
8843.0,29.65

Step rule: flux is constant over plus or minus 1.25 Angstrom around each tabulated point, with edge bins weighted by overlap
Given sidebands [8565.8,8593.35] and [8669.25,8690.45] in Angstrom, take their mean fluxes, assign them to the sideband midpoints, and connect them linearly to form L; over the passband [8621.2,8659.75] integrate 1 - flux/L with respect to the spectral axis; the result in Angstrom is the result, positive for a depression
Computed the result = -1.1 Angstrom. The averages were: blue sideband 30.2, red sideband 28.4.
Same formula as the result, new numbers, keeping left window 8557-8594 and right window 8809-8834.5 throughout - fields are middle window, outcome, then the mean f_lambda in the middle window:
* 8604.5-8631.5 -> -0.2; 30.1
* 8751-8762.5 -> 0.0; 29.2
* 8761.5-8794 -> -0.4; 29.6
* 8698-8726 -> 0.1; 29.3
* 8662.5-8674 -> 1.1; 26.9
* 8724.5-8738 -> -0.2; 29.9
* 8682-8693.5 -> 0.4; 28.5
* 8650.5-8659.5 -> 0.4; 28.5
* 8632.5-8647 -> -0.4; 30.5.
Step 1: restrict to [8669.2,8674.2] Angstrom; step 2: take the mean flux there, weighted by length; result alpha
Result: 27.6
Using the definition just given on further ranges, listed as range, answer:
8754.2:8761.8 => 29.1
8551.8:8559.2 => 28.6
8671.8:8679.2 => 28.4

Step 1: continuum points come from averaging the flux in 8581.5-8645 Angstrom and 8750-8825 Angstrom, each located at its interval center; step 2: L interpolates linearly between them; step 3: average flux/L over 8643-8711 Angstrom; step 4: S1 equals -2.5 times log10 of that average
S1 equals 0.050 mag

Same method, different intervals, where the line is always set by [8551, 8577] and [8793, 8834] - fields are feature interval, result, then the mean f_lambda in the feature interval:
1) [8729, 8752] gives -0.02 mag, 29.8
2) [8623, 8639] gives -0.04 mag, 30.5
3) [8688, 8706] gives 0.02 mag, 28.7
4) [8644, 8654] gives -0.01 mag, 29.7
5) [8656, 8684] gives 0.07 mag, 27.6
